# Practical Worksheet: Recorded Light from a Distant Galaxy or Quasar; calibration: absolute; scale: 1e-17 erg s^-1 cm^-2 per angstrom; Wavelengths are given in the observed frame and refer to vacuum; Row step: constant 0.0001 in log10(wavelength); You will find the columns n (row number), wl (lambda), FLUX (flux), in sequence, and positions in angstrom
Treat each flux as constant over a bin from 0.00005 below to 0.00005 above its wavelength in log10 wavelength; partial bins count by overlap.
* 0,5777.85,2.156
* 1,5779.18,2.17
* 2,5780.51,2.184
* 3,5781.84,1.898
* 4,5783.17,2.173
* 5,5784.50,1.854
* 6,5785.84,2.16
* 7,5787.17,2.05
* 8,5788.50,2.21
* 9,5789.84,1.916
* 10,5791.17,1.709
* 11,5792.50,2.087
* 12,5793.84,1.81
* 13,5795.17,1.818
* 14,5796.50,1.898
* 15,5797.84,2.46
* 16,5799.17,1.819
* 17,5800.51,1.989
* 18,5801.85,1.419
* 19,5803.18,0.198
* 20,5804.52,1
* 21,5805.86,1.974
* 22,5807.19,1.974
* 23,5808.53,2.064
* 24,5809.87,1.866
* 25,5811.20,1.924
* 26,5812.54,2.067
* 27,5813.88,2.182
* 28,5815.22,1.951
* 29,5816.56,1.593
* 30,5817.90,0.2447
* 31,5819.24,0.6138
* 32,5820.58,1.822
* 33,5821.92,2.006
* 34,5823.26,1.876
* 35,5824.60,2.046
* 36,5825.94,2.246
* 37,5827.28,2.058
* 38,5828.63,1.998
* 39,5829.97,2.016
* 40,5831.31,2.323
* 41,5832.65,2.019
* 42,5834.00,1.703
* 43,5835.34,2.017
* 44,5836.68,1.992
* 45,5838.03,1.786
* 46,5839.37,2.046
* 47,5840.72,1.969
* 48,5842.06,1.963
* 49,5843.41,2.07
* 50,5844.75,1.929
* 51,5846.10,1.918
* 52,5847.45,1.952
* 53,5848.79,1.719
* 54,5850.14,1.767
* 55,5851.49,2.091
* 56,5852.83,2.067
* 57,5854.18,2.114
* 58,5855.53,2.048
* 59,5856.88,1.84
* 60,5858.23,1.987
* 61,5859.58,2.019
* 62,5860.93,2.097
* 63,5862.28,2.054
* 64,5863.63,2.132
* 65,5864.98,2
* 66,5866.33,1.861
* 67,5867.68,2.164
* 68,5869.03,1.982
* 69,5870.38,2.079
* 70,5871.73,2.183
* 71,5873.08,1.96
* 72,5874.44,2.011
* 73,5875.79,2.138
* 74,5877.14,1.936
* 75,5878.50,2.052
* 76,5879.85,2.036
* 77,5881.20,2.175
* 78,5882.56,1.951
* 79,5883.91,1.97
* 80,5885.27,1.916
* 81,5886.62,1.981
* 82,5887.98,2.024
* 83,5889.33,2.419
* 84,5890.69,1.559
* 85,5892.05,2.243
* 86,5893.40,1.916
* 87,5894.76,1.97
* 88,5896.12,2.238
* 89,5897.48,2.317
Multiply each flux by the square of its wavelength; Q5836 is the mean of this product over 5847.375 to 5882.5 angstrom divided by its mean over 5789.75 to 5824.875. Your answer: 1.20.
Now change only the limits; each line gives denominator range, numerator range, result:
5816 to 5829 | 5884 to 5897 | 1.26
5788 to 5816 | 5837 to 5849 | 1.08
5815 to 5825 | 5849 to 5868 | 1.37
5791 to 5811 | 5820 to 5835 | 1.16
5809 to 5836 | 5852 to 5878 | 1.13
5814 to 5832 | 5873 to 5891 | 1.17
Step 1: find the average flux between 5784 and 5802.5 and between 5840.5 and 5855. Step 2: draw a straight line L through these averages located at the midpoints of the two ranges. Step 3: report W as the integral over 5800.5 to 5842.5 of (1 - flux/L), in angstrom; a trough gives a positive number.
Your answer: 3.8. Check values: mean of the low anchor 1.94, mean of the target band 1.78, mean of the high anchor 1.96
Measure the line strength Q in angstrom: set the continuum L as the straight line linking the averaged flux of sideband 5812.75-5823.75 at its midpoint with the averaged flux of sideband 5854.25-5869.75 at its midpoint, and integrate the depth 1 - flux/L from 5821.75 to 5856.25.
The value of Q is -4.4 angstrom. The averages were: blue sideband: 1.55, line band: 1.99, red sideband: 2.02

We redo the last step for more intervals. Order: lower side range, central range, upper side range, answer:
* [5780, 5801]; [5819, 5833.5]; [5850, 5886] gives 0.5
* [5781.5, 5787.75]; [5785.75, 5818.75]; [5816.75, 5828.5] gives 1.6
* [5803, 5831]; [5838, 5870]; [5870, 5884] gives -1.0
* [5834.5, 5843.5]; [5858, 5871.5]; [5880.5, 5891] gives -0.3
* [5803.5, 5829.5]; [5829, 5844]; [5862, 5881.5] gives -1.1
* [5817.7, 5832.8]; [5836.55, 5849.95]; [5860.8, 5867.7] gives -0.1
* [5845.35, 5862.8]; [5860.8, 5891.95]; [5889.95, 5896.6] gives -0.9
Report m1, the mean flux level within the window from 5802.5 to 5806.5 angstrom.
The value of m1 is 1.05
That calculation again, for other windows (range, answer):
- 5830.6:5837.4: 2.01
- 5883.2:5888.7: 1.98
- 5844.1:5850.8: 1.86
